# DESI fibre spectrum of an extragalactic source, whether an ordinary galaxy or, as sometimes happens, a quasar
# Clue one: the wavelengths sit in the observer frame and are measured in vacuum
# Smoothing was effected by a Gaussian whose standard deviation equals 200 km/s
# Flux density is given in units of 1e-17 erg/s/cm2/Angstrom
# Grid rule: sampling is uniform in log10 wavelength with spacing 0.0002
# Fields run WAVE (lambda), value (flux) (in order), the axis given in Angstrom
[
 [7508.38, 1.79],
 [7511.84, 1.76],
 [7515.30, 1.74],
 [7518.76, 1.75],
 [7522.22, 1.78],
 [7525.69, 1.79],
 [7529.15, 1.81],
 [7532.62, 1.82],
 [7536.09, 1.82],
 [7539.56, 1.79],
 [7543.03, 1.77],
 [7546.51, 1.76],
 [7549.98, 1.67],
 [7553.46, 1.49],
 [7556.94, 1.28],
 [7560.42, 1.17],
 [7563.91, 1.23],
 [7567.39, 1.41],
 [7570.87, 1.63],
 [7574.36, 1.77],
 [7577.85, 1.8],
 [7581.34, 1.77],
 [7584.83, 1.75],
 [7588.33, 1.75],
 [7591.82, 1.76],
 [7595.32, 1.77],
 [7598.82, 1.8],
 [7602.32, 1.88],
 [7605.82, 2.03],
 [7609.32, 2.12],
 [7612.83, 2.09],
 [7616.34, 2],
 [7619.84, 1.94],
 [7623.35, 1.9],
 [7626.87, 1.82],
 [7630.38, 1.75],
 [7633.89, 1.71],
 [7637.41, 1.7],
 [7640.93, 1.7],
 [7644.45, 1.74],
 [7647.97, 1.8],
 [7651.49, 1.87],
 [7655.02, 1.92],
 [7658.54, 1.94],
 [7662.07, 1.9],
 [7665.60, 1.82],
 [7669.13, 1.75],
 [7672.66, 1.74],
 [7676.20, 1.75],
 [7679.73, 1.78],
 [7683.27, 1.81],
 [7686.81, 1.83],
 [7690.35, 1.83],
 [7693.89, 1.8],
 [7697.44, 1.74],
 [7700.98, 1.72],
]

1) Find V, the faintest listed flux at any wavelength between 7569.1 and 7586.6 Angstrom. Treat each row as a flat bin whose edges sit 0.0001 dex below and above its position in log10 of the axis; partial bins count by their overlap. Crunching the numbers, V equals 1.63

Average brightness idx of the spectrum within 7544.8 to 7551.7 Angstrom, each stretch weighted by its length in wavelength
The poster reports 1.72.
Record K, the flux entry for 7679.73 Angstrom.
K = 1.78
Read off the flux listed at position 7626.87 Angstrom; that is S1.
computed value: 1.82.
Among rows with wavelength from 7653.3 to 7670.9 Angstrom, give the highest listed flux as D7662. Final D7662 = 1.94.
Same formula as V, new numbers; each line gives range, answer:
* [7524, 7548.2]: 1.76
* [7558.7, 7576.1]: 1.17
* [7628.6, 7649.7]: 1.7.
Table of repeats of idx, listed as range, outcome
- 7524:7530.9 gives 1.8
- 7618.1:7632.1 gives 1.85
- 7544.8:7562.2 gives 1.47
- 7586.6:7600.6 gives 1.77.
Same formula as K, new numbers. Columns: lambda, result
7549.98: 1.67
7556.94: 1.28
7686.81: 1.83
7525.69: 1.79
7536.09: 1.82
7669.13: 1.75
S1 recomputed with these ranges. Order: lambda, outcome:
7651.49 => 1.87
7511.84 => 1.76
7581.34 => 1.77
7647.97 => 1.8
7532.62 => 1.82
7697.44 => 1.74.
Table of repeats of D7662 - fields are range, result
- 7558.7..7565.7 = 1.23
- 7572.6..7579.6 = 1.8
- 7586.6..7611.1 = 2.12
